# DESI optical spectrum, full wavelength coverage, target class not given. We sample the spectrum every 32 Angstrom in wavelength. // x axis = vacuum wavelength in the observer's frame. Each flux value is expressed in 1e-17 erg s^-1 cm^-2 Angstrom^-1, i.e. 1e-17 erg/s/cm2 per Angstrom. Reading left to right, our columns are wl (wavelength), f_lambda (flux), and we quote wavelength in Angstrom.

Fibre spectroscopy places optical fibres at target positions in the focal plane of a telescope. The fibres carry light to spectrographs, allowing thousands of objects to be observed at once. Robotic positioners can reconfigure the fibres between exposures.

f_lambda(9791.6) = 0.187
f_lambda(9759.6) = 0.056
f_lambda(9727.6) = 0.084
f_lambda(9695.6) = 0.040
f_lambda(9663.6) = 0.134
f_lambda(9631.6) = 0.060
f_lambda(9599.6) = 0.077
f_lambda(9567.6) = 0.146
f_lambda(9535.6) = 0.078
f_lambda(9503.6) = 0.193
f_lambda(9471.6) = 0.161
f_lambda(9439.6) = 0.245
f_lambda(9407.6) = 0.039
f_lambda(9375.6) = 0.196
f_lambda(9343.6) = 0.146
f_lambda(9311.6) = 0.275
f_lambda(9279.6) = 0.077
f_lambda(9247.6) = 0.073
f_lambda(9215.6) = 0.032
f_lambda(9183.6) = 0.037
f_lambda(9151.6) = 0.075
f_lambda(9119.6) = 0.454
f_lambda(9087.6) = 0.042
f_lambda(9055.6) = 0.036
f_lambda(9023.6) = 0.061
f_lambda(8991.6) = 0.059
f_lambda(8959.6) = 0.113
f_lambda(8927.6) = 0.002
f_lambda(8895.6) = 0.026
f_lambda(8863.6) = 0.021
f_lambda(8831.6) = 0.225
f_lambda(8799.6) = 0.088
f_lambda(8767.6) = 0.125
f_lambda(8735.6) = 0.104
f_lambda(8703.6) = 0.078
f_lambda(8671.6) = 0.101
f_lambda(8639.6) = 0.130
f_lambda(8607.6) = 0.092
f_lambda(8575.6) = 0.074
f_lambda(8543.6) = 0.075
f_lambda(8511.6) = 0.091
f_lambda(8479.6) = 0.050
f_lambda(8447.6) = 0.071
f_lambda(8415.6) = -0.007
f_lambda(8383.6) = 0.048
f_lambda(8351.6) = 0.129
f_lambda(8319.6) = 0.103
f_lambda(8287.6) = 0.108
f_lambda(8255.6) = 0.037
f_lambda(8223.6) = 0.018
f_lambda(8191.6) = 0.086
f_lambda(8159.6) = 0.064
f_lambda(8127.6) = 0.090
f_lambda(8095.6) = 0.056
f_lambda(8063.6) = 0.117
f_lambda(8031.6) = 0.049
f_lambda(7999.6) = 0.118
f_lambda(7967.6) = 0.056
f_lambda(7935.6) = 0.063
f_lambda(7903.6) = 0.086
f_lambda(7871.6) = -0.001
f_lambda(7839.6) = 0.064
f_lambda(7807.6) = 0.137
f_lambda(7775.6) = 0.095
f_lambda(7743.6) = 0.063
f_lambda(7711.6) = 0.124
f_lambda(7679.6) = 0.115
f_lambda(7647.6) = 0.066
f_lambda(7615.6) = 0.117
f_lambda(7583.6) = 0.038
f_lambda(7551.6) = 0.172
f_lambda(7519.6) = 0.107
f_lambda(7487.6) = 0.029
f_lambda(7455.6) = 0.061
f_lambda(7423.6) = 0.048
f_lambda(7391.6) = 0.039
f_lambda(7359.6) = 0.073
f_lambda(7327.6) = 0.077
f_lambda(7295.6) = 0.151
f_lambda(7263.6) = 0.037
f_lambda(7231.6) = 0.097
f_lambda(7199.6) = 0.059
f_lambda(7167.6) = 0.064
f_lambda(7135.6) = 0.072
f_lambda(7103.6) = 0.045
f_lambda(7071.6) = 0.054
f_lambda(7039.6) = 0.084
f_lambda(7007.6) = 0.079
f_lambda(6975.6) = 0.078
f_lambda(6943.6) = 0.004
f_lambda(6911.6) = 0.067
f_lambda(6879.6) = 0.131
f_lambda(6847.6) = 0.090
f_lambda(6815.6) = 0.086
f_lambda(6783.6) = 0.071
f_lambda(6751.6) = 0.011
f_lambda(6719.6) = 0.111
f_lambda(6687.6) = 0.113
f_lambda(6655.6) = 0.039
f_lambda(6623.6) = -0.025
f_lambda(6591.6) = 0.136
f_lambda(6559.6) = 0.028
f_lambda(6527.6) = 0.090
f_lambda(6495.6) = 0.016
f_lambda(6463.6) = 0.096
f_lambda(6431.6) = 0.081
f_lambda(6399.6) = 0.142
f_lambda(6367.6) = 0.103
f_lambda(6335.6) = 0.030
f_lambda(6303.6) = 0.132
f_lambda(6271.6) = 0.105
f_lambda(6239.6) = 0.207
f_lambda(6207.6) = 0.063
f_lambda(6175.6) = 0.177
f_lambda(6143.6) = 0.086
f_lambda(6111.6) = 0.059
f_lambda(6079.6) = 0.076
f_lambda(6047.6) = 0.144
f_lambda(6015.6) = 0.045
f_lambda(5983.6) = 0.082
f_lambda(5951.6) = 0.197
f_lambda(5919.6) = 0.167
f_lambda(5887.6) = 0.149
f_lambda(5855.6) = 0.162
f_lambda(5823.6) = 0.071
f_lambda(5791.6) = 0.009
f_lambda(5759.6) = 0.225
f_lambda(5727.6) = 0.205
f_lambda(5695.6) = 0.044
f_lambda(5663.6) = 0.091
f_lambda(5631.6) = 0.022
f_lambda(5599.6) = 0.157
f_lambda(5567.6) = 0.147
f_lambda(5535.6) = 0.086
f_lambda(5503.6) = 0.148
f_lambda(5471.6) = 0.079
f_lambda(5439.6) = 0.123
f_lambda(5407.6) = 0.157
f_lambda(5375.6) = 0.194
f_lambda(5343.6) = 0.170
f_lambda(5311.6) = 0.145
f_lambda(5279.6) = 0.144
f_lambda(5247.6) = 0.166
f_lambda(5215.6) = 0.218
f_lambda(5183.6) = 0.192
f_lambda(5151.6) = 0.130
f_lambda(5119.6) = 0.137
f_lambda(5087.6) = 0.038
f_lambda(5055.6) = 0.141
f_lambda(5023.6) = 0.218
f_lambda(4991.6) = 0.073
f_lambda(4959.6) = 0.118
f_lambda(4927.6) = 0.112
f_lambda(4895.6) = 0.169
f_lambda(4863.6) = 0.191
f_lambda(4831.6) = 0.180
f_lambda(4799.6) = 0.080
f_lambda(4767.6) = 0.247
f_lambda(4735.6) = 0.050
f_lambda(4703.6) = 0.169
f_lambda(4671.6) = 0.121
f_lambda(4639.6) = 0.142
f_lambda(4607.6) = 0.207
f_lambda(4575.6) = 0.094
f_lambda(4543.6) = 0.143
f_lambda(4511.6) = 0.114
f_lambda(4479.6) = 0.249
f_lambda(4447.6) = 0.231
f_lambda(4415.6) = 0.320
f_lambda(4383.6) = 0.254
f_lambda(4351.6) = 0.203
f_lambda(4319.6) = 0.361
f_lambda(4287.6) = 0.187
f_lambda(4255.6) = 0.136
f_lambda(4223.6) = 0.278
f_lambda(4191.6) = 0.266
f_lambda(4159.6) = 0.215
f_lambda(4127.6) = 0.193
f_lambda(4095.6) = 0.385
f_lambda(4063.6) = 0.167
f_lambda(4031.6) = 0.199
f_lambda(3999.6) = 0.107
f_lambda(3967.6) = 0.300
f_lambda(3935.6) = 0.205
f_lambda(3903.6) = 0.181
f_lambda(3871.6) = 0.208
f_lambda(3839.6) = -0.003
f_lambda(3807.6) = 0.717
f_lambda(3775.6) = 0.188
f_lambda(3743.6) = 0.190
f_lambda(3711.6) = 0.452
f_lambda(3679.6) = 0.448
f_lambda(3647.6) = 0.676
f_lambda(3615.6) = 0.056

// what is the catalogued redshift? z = 1.45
